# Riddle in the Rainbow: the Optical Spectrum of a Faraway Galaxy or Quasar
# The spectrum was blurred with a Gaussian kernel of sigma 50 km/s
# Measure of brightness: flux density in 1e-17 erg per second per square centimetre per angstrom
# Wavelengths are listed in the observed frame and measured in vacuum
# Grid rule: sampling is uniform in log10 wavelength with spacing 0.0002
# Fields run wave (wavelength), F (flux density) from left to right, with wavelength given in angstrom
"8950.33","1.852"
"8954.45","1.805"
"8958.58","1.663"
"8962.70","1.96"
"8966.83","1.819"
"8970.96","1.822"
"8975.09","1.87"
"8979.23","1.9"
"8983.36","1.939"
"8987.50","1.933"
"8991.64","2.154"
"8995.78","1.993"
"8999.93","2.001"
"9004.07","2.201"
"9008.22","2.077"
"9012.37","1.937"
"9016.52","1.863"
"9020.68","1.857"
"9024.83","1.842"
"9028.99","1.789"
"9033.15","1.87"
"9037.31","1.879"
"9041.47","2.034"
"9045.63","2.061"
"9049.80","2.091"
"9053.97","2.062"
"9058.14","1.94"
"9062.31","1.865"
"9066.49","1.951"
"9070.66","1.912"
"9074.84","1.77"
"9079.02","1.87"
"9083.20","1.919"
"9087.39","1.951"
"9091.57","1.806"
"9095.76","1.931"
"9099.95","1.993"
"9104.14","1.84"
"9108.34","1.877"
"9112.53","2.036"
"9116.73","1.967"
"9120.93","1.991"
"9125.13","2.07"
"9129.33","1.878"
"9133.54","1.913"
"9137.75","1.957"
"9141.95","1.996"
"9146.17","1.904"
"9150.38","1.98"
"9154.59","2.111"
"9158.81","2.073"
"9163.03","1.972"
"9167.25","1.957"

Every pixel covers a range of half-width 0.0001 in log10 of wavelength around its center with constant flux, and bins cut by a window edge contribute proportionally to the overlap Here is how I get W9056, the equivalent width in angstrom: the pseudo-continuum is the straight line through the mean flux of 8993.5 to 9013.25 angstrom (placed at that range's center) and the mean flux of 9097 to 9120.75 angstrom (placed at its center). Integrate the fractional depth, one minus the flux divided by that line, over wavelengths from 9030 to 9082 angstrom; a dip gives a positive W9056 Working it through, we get 1.54 angstrom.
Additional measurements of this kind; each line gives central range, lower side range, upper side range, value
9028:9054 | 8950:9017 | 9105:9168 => -0.3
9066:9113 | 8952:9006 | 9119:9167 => 1.6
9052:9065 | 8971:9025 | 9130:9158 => 0.1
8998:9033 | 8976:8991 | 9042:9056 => 1.1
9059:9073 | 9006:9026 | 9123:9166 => 0.3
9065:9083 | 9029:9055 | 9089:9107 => 0.5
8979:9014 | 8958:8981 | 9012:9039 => -3.2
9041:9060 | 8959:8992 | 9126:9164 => -1.0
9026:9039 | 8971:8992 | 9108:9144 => 0.7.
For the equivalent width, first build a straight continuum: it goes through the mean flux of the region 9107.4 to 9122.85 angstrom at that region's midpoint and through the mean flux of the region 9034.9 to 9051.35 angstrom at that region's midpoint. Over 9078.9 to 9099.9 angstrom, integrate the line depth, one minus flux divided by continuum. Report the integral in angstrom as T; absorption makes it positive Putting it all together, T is 0.9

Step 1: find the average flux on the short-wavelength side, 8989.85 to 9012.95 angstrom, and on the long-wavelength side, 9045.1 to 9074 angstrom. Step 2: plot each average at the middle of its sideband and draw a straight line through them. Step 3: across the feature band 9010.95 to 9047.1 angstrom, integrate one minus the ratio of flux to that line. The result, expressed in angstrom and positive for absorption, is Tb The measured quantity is 2.1 angstrom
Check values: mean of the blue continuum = 2.07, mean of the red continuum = 1.97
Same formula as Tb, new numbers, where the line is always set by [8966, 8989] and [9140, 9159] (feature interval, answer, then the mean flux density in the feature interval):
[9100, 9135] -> 0.59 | 1.95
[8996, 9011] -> -1.36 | 2.07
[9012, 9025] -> 0.28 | 1.87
